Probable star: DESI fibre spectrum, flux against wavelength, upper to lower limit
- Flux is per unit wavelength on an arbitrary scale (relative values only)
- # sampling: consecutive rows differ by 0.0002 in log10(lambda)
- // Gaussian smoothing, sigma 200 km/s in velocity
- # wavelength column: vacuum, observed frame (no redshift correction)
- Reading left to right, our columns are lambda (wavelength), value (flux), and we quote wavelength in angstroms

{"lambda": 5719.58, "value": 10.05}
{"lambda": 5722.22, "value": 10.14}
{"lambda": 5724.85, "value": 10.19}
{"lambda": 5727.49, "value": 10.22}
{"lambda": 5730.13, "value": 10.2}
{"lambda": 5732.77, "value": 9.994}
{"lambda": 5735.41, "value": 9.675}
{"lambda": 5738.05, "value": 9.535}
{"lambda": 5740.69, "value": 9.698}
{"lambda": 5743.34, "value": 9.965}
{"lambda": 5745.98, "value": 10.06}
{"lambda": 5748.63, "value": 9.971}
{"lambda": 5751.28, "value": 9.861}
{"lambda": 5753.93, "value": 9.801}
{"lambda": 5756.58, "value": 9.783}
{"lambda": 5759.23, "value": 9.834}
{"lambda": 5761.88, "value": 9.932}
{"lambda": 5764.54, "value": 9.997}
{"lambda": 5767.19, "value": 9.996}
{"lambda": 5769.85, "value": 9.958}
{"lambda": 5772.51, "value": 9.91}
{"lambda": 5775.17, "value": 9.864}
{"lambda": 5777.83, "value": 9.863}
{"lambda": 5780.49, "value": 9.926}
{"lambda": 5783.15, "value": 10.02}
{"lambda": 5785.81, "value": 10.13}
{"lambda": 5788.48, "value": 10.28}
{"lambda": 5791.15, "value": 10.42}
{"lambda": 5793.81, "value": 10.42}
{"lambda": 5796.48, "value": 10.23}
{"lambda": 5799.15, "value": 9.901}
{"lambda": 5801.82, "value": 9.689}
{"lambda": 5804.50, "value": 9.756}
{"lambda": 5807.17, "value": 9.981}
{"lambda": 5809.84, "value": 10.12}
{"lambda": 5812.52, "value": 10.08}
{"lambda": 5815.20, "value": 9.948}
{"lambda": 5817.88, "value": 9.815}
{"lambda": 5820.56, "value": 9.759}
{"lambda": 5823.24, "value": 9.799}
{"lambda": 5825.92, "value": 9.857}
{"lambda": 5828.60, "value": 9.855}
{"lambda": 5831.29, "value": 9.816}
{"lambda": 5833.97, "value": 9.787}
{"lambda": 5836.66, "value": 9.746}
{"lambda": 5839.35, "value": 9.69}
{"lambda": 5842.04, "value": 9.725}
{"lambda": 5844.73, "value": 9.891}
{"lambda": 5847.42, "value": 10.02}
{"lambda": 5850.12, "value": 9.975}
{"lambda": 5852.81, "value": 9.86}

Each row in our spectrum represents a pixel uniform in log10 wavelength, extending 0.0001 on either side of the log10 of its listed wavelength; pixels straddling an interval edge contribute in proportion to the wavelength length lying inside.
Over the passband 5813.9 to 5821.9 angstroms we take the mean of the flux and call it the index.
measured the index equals 9.84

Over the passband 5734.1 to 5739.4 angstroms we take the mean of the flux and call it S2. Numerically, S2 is 9.61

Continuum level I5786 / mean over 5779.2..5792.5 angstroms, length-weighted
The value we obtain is 10.2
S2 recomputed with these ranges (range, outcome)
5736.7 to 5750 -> 9.85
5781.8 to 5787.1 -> 10.1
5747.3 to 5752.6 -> 9.91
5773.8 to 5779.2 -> 9.87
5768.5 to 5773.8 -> 9.92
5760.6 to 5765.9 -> 9.96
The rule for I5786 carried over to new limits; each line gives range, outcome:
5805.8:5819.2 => 9.99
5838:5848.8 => 9.83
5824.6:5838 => 9.81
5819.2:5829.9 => 9.82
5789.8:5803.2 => 10.1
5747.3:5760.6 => 9.85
